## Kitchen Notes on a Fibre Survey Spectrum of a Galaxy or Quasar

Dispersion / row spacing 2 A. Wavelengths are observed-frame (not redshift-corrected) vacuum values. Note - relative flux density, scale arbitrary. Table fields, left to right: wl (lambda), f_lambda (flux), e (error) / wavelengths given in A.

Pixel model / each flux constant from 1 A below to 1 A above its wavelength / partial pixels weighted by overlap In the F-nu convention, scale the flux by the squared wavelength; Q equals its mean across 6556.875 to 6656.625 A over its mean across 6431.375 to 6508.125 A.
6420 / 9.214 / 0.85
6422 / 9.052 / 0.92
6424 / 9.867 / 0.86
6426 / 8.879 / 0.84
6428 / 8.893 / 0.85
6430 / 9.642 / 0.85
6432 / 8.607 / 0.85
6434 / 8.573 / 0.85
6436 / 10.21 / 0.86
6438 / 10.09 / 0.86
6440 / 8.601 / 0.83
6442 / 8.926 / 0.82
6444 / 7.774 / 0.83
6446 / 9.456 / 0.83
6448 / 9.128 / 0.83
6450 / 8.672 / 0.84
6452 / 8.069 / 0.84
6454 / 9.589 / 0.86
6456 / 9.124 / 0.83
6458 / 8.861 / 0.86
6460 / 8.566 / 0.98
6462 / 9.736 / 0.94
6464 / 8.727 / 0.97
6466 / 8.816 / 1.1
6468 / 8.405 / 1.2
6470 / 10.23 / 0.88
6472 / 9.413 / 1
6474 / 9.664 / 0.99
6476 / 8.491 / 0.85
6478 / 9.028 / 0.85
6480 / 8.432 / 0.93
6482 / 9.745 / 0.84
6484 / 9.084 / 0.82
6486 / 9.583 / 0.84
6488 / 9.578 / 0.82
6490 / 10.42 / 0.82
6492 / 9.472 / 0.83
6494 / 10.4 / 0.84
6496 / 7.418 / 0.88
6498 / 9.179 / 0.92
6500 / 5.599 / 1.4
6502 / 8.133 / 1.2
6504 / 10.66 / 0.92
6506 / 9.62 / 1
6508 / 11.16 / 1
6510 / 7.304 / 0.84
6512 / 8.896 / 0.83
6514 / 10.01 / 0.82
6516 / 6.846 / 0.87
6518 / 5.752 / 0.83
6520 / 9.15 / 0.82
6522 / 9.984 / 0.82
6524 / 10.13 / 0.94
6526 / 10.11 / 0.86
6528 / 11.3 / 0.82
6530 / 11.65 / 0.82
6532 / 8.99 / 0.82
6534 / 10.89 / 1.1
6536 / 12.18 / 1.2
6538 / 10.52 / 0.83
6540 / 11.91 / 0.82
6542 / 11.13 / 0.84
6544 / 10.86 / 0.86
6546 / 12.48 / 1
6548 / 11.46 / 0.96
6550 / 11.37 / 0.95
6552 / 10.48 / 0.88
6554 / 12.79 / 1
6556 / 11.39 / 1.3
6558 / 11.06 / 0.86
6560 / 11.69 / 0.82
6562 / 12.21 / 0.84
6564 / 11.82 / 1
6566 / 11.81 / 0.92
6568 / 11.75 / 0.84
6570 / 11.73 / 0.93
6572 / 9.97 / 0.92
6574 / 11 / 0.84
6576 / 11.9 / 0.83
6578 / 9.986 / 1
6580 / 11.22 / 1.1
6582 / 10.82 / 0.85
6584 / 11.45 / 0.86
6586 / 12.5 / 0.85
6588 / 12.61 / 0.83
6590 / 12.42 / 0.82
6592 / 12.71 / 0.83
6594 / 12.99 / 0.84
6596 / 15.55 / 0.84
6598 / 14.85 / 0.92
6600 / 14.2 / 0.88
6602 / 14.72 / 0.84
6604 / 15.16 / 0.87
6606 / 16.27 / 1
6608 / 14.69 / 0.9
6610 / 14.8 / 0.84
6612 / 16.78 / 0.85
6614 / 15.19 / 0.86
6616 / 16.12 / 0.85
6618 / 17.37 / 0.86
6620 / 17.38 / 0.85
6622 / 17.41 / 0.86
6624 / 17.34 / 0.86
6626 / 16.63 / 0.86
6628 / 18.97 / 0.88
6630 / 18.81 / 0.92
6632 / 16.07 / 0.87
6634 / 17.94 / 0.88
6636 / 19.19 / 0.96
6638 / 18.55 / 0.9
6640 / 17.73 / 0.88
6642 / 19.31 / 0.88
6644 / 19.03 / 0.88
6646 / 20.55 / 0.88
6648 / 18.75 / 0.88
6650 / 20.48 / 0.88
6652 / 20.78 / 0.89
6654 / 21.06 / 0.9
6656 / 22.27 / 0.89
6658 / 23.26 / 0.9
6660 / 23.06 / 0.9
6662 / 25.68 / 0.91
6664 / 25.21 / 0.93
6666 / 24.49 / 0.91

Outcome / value 1.76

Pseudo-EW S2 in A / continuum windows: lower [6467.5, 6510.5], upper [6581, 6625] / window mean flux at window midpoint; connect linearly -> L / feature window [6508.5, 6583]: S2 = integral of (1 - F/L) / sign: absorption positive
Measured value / 7.8 A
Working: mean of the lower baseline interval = 9.17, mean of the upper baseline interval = 14.7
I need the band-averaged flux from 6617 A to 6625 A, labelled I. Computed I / 17.4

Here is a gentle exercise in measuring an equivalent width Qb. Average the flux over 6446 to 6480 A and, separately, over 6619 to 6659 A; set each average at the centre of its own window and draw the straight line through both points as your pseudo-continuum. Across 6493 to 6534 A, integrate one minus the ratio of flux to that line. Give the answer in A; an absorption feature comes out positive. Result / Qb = 9.5 A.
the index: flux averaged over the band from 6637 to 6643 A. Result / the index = 18.5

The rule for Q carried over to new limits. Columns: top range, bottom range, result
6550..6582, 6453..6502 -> 1.29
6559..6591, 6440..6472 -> 1.34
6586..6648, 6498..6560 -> 1.66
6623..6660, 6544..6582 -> 1.74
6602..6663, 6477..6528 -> 2.12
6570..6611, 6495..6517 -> 1.54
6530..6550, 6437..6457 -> 1.29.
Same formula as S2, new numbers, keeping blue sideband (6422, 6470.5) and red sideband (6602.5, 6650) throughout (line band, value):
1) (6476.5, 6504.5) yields 5.2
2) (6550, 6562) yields 2.2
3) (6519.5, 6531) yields 2.1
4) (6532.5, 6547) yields 2.2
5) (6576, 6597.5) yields 4.6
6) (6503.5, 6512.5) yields 1.8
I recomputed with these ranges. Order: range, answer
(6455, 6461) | 8.85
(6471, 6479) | 9.15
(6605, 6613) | 15.6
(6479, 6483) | 9.09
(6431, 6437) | 9.13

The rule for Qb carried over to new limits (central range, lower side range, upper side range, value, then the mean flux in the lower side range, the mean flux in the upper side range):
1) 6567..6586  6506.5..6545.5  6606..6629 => 3.42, 9.96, 16.6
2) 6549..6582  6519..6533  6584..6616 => 2.66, 10.2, 14.3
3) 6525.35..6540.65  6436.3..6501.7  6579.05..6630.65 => 1.12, 9.01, 14.9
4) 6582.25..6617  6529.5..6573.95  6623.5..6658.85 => 3.14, 11.4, 19.3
